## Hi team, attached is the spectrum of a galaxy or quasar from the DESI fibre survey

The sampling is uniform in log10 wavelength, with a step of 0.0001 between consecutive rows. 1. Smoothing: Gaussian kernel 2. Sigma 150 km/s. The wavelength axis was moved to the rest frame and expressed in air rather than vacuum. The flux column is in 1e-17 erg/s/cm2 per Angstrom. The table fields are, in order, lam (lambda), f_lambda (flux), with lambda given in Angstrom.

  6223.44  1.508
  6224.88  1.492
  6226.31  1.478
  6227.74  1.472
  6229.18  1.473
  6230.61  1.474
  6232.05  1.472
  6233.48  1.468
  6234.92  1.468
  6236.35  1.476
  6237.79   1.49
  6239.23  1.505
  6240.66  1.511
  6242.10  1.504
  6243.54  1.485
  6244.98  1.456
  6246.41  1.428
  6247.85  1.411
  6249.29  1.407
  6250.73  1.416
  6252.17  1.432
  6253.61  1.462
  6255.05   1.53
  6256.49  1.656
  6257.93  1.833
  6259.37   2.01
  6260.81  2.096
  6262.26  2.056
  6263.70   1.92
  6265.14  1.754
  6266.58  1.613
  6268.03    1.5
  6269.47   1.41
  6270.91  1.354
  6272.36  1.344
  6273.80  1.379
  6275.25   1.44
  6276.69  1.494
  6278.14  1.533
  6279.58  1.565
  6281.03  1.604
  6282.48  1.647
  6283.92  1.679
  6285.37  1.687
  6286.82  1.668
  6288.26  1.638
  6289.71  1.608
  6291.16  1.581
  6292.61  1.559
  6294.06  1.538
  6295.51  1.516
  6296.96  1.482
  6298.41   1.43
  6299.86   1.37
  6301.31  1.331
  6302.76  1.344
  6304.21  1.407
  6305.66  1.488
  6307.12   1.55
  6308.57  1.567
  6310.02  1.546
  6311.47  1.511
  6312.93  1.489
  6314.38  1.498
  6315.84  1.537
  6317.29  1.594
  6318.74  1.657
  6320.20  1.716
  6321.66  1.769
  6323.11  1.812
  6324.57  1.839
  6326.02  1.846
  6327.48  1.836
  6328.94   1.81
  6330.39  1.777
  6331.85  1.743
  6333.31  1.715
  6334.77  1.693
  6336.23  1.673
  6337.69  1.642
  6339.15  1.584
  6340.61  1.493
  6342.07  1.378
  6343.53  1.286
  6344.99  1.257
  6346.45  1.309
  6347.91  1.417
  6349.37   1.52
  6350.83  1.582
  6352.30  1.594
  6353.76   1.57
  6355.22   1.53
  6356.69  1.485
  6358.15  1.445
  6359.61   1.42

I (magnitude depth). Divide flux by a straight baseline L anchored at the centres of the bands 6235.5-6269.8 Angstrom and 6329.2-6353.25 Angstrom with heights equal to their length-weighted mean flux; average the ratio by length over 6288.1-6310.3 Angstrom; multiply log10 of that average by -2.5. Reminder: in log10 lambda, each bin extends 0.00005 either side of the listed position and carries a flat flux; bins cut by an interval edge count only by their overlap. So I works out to 0.06 mag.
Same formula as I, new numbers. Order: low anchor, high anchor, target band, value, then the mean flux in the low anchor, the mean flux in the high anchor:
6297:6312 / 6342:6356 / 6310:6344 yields -0.14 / 1.46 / 1.45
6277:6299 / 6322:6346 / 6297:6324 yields 0.05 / 1.58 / 1.65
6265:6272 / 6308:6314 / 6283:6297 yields -0.06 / 1.5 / 1.53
